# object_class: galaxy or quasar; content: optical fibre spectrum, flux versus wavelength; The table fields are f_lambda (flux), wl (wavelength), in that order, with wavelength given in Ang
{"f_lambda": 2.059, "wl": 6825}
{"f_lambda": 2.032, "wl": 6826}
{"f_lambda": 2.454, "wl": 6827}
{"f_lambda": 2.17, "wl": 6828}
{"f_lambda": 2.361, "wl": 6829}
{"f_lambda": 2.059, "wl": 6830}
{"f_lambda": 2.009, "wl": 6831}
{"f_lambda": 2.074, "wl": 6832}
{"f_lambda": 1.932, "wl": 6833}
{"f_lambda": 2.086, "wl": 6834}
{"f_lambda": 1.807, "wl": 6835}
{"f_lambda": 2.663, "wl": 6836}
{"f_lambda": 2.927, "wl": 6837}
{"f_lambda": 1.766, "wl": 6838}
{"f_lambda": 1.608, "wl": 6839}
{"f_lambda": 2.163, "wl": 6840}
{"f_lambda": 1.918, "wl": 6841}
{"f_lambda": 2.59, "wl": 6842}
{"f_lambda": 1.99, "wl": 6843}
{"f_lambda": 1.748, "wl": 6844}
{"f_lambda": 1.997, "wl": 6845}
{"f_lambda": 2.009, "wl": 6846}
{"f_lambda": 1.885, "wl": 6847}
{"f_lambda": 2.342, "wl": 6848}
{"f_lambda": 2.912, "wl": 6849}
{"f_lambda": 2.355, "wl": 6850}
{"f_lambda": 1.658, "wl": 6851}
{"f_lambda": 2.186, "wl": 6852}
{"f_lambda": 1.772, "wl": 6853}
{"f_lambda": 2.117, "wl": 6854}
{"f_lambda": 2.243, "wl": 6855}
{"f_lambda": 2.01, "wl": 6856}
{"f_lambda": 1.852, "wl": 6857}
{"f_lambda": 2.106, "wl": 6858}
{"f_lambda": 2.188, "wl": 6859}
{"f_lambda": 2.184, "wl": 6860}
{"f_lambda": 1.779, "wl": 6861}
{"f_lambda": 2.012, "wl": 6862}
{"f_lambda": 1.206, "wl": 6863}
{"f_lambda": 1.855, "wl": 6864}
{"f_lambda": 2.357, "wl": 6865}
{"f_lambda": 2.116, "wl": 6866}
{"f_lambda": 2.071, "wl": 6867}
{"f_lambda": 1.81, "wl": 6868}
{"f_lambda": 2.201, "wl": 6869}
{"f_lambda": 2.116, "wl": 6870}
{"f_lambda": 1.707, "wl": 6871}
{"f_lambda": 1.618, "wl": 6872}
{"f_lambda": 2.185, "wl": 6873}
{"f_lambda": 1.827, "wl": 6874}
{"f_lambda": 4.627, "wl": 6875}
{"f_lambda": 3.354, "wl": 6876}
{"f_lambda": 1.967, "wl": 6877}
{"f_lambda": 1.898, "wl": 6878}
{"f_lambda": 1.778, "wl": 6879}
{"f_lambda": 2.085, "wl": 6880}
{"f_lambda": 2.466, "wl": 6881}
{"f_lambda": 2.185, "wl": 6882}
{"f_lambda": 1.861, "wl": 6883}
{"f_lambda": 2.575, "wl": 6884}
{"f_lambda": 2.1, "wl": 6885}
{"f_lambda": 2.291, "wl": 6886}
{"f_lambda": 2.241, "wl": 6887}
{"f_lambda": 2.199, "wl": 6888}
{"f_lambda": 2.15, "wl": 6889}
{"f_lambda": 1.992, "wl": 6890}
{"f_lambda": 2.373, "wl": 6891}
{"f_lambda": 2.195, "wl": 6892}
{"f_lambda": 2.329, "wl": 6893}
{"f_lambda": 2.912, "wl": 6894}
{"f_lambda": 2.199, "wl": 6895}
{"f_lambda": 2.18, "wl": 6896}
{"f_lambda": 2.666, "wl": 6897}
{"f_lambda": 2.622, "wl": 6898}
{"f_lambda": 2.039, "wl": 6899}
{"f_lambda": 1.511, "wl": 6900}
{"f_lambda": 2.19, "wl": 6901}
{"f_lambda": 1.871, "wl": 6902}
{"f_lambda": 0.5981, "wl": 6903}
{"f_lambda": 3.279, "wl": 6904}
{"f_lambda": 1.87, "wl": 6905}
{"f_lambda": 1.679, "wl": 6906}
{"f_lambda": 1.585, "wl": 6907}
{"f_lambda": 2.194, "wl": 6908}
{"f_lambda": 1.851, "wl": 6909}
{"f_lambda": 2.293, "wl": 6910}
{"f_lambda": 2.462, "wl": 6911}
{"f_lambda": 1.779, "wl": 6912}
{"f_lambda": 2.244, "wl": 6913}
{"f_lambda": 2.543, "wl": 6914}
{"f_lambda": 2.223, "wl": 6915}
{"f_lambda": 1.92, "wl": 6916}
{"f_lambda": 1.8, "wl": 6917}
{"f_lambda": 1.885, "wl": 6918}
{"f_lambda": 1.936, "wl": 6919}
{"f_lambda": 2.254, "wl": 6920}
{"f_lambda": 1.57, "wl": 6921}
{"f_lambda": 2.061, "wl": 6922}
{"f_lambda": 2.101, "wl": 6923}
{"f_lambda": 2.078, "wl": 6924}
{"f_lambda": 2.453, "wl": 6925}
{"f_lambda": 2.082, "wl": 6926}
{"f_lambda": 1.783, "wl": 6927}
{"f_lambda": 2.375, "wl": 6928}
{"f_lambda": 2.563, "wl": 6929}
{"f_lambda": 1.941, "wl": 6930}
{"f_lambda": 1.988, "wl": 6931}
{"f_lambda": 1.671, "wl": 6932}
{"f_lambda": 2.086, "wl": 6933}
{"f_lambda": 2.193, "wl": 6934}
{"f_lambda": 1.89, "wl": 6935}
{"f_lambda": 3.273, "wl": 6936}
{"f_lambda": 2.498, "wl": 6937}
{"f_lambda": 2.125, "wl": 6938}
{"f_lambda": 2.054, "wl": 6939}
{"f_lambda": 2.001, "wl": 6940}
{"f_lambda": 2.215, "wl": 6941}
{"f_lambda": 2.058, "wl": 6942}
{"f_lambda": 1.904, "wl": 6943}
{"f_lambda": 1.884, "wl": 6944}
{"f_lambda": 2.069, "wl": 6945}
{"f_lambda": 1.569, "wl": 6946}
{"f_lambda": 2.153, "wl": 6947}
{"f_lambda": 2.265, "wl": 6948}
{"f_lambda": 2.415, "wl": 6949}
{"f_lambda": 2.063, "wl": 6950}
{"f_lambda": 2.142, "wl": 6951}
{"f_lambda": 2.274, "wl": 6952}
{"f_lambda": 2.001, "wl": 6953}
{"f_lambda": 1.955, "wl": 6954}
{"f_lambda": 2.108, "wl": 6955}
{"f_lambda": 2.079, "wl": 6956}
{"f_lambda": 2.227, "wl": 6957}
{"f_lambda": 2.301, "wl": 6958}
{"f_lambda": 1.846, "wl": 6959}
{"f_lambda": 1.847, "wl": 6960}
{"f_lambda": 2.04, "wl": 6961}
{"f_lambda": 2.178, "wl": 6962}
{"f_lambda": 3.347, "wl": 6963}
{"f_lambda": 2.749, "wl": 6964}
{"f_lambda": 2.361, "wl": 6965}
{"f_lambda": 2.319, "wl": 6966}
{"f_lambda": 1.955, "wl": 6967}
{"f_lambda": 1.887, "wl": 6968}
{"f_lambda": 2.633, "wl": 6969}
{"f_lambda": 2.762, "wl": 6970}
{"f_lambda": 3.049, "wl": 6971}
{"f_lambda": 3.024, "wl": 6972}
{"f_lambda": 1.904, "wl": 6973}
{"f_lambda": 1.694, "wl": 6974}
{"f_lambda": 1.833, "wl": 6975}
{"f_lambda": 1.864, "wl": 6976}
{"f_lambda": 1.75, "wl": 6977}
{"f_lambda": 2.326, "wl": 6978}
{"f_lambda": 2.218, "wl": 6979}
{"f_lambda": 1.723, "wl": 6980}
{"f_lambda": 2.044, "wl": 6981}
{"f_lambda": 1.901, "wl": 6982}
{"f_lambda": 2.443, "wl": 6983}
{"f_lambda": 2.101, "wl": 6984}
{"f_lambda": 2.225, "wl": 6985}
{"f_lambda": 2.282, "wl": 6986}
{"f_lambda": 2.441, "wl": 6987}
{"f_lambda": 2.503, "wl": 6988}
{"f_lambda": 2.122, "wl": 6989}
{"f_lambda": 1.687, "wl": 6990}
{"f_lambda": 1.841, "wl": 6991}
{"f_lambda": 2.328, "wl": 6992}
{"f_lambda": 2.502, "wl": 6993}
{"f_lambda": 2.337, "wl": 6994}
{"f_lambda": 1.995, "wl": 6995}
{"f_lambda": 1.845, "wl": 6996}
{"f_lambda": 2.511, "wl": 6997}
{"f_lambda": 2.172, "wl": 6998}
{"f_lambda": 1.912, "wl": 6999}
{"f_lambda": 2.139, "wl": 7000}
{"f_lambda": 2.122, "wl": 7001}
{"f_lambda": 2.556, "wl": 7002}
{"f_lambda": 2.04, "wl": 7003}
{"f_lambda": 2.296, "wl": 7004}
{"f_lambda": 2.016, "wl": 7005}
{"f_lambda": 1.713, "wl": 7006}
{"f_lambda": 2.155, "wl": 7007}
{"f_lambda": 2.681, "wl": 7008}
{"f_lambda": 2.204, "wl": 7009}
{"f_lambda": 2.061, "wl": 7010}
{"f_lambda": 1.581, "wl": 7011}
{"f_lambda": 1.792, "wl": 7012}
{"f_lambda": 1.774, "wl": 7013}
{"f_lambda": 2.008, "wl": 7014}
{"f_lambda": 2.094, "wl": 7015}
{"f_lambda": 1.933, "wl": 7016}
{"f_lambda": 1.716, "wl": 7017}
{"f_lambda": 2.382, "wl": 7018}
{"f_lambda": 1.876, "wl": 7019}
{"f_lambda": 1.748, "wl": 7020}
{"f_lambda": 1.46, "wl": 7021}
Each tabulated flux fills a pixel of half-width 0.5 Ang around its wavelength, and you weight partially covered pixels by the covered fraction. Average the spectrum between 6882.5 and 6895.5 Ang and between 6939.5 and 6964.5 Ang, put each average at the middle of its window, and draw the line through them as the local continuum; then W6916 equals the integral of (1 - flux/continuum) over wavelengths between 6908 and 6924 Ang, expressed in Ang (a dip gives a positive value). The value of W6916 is 1.1 Ang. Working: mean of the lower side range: 2.26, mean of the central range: 2.07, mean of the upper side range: 2.15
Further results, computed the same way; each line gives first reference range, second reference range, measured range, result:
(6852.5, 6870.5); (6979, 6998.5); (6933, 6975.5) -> -2.0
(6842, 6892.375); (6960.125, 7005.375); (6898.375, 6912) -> 1.3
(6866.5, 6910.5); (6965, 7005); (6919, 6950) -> 0.9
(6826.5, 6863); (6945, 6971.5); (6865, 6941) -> 0.5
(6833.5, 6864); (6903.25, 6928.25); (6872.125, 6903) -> -2.8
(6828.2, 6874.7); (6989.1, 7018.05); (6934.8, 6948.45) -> -0.5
